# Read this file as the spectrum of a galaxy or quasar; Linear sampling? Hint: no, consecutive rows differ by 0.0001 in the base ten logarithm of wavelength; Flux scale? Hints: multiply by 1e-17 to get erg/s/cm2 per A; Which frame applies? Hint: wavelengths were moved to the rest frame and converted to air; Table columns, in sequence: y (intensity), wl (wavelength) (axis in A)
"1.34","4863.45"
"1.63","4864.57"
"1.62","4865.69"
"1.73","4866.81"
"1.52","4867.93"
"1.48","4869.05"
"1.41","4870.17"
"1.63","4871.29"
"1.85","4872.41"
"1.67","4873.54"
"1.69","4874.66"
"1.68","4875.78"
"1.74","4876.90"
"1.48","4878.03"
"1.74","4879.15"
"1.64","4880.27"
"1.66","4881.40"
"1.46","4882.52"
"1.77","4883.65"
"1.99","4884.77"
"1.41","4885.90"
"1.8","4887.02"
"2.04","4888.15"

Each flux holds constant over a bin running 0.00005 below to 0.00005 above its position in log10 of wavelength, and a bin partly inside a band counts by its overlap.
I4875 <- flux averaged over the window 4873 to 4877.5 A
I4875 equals 1.69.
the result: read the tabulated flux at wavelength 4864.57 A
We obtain 1.63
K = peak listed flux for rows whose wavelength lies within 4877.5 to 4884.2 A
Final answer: 1.77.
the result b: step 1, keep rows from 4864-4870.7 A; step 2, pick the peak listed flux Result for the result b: 1.73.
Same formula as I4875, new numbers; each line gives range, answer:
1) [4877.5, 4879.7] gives 1.61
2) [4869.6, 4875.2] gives 1.65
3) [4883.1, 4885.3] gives 1.88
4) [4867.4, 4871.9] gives 1.52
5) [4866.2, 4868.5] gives 1.63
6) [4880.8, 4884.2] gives 1.63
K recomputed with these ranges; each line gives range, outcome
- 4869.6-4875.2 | 1.85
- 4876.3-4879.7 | 1.74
